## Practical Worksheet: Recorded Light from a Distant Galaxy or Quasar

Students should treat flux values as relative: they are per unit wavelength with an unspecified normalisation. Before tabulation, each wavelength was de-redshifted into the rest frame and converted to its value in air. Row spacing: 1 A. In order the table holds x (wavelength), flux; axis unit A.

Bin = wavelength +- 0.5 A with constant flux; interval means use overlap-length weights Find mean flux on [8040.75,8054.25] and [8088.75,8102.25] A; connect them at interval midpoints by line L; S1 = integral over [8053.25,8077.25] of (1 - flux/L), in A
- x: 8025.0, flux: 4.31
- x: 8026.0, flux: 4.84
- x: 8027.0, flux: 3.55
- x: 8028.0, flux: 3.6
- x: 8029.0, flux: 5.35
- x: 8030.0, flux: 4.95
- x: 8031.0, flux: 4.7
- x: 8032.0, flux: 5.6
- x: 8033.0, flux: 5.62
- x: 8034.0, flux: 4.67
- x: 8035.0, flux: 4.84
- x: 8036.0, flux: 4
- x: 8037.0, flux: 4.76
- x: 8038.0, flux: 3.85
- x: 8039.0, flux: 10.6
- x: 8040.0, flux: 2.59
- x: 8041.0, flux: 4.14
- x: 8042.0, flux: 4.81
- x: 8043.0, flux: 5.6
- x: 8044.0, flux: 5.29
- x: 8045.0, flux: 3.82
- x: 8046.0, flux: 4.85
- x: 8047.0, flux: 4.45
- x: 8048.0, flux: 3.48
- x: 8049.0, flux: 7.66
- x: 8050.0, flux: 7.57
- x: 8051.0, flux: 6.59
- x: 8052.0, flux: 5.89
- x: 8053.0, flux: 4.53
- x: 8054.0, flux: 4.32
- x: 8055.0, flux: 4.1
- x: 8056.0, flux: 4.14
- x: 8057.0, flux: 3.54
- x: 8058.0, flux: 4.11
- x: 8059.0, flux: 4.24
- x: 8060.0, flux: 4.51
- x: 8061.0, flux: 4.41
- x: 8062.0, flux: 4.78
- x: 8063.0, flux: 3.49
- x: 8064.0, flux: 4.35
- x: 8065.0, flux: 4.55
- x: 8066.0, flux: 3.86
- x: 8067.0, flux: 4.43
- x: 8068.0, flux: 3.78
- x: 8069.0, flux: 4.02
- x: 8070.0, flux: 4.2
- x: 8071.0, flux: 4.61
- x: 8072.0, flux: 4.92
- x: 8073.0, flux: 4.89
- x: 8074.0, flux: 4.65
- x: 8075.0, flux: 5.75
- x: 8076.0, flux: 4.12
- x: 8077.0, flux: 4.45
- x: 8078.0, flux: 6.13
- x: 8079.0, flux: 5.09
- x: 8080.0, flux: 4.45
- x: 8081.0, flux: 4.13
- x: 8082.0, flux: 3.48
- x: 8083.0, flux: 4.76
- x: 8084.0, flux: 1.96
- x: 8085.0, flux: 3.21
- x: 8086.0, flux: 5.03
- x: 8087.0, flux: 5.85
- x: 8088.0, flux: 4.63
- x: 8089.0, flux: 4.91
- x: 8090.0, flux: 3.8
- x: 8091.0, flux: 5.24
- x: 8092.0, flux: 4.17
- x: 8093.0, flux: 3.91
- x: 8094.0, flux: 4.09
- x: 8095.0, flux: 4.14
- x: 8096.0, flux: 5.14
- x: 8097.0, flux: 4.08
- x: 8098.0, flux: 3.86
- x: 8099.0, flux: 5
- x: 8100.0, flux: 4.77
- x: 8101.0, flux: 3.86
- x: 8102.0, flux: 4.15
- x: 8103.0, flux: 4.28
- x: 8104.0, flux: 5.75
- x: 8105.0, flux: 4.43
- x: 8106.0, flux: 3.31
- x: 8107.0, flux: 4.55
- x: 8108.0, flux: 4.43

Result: 2.8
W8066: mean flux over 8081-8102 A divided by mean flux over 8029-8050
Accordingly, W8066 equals 0.84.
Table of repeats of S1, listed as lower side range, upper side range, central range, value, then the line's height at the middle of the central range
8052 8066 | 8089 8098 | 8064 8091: -1.0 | 4.31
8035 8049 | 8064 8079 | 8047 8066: 0.0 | 4.75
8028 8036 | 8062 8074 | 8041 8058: -1.3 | 4.64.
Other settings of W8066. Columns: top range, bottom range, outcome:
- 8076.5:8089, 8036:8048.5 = 0.92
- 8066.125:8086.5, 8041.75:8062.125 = 0.90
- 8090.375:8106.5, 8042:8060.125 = 0.89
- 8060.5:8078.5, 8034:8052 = 0.86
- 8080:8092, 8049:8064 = 0.89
